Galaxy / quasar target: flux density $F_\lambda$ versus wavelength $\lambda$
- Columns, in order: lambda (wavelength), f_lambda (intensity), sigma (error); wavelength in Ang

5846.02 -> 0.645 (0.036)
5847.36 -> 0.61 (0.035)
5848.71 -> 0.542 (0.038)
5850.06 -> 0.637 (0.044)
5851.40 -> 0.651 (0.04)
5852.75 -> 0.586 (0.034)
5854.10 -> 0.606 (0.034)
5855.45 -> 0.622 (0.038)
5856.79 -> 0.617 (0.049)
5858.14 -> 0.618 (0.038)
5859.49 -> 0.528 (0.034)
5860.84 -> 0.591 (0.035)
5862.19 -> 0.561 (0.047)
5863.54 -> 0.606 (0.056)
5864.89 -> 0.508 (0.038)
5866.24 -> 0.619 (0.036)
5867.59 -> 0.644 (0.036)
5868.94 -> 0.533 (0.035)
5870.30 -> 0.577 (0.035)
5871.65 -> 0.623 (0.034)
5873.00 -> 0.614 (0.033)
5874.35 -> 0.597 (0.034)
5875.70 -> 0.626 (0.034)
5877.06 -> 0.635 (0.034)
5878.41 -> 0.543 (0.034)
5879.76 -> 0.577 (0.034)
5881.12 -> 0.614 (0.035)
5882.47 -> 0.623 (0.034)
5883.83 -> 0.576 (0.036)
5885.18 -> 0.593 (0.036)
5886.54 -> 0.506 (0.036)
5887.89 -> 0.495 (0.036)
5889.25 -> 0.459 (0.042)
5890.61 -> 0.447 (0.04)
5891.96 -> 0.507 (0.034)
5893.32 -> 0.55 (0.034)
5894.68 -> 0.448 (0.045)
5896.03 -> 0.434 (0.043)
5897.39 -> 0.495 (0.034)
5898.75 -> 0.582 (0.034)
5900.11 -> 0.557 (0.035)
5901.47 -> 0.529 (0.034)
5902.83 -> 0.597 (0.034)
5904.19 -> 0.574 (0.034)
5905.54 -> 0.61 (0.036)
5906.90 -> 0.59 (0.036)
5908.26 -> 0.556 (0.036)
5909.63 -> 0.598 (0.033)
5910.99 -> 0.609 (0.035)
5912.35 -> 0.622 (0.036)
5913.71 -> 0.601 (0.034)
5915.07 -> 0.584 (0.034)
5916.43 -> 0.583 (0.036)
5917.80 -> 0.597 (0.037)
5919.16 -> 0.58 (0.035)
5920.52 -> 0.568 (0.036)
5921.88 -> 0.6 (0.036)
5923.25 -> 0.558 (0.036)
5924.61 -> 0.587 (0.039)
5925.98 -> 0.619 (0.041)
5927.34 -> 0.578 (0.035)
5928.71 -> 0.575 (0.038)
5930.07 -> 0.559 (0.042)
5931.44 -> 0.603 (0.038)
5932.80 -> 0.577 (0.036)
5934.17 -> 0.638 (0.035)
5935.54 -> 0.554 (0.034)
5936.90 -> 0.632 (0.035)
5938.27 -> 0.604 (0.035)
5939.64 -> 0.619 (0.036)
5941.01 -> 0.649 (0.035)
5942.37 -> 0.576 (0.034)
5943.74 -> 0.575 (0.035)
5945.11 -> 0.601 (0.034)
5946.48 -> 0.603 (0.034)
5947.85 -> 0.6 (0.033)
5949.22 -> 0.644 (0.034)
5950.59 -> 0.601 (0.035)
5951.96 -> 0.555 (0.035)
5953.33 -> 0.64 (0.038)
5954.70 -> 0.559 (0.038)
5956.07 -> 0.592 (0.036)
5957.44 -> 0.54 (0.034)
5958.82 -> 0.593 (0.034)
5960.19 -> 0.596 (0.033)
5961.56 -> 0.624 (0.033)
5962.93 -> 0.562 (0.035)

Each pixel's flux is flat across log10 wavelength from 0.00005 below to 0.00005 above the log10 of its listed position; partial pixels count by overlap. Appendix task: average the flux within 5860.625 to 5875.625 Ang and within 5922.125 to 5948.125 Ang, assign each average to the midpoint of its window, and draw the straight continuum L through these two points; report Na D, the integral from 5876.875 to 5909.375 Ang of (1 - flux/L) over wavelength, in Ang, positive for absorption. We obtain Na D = 2.6 Ang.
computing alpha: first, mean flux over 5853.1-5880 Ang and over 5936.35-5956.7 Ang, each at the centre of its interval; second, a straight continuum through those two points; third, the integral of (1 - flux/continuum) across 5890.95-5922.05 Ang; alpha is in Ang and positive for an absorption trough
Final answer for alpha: 1.86 Ang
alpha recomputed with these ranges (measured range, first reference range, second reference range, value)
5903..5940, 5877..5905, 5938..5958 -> -1.4 Ang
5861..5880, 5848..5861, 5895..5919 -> 0.0 Ang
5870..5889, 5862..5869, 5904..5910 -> 0.1 Ang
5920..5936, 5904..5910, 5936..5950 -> 0.4 Ang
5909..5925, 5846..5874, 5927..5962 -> 0.1 Ang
